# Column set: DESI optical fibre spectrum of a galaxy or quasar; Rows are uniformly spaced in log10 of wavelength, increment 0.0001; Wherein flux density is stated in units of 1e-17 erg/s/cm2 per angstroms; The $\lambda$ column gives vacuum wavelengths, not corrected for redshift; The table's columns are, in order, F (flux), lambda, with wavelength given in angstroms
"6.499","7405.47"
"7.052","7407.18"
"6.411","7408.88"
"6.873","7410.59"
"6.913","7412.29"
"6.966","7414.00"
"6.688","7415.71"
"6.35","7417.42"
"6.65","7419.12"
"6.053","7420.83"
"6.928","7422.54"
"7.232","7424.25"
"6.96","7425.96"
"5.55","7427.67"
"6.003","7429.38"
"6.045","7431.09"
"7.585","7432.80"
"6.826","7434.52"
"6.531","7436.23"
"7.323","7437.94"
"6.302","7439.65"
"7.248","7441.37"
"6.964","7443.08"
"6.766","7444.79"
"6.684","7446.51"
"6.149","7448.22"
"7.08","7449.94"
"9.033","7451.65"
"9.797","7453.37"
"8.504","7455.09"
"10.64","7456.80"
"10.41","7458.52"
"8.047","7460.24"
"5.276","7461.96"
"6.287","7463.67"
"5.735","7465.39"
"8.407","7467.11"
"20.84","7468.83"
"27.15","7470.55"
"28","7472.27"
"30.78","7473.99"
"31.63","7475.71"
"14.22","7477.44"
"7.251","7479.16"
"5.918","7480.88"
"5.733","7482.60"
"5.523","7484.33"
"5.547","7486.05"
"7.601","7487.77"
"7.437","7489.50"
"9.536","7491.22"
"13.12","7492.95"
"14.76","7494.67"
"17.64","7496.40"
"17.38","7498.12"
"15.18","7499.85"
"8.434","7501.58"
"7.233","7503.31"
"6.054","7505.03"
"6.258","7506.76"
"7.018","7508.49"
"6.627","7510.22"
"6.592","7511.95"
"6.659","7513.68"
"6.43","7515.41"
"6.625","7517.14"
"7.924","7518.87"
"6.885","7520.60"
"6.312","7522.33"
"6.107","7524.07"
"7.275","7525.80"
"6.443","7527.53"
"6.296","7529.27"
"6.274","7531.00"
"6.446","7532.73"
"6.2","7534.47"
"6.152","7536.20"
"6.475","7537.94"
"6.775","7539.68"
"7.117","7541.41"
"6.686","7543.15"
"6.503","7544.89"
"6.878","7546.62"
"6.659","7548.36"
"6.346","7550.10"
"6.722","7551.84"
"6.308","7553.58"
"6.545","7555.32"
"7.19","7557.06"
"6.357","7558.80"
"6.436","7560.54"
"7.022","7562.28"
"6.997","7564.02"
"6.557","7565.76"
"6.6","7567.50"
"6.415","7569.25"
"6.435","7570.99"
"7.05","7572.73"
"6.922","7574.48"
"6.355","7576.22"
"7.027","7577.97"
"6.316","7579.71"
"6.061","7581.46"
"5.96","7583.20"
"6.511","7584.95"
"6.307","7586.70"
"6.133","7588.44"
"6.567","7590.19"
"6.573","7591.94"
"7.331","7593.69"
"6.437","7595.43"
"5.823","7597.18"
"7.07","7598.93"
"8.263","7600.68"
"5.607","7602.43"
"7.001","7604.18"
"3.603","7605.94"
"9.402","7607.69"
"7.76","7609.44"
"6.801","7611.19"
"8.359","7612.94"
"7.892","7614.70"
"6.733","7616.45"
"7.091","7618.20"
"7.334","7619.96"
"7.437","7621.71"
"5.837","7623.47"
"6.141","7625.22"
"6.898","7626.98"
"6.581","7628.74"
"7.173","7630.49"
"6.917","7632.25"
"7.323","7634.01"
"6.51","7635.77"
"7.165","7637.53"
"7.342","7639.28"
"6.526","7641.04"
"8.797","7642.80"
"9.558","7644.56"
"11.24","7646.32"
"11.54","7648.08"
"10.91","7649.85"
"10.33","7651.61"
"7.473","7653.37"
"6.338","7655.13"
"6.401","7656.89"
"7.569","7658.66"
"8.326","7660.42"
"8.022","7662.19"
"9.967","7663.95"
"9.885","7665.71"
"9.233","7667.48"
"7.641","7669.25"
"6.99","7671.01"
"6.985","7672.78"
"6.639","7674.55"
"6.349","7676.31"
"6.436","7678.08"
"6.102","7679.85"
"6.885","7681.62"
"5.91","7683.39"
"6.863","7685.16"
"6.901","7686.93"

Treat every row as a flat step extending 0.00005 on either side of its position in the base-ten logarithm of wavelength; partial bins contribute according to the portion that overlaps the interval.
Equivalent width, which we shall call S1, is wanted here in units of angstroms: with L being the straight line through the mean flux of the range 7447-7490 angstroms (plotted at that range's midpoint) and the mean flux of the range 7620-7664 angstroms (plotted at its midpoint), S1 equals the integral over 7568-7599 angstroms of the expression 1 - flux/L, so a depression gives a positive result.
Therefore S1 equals 9.0 angstroms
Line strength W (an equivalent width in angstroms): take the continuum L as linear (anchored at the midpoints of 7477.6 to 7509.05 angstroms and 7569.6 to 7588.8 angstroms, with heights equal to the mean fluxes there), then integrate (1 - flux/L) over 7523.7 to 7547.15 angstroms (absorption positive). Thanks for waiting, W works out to 4.2 angstroms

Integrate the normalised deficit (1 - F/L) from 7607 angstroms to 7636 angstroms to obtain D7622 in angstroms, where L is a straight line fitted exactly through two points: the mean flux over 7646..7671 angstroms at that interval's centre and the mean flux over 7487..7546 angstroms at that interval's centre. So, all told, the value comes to 4.82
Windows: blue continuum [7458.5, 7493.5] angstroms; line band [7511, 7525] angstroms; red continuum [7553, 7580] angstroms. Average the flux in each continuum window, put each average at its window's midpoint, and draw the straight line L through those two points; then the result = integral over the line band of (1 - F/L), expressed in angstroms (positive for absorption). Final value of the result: 4.5 angstroms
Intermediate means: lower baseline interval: 12.6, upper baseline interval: 6.67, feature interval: 6.69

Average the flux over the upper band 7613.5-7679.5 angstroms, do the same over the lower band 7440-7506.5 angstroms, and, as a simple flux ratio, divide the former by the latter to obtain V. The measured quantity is 0.7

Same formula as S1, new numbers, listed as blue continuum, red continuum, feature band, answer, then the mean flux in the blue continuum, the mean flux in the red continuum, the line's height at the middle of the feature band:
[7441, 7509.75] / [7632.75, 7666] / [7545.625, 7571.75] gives 8.5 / 11.1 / 8.44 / 9.82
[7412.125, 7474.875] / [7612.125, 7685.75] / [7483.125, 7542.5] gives 4.9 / 9.31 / 7.66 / 8.75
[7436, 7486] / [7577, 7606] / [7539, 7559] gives 3.2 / 11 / 6.46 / 7.95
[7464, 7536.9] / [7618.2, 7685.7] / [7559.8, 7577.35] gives 4.8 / 10.4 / 7.67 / 9.19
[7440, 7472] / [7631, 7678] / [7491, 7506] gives -4.4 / 9.79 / 8.12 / 9.44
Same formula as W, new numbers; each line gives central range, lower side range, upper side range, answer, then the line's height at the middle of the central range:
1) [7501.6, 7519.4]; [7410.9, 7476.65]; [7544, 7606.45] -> 2.98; 8.17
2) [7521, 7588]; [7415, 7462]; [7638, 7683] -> 9.90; 7.69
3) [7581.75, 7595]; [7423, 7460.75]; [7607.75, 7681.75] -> 2.05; 7.65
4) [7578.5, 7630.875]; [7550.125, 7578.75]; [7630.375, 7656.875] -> 5.16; 7.51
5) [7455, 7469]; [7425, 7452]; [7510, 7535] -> -4.37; 6.73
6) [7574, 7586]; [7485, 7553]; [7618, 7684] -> 2.11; 7.8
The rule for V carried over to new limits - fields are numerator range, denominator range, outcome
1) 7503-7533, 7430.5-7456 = 0.91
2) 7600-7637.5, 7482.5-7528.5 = 0.82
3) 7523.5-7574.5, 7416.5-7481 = 0.65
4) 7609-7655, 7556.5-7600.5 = 1.18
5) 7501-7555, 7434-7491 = 0.63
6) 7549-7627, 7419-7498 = 0.66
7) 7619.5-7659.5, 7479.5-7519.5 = 0.89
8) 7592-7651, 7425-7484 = 0.72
